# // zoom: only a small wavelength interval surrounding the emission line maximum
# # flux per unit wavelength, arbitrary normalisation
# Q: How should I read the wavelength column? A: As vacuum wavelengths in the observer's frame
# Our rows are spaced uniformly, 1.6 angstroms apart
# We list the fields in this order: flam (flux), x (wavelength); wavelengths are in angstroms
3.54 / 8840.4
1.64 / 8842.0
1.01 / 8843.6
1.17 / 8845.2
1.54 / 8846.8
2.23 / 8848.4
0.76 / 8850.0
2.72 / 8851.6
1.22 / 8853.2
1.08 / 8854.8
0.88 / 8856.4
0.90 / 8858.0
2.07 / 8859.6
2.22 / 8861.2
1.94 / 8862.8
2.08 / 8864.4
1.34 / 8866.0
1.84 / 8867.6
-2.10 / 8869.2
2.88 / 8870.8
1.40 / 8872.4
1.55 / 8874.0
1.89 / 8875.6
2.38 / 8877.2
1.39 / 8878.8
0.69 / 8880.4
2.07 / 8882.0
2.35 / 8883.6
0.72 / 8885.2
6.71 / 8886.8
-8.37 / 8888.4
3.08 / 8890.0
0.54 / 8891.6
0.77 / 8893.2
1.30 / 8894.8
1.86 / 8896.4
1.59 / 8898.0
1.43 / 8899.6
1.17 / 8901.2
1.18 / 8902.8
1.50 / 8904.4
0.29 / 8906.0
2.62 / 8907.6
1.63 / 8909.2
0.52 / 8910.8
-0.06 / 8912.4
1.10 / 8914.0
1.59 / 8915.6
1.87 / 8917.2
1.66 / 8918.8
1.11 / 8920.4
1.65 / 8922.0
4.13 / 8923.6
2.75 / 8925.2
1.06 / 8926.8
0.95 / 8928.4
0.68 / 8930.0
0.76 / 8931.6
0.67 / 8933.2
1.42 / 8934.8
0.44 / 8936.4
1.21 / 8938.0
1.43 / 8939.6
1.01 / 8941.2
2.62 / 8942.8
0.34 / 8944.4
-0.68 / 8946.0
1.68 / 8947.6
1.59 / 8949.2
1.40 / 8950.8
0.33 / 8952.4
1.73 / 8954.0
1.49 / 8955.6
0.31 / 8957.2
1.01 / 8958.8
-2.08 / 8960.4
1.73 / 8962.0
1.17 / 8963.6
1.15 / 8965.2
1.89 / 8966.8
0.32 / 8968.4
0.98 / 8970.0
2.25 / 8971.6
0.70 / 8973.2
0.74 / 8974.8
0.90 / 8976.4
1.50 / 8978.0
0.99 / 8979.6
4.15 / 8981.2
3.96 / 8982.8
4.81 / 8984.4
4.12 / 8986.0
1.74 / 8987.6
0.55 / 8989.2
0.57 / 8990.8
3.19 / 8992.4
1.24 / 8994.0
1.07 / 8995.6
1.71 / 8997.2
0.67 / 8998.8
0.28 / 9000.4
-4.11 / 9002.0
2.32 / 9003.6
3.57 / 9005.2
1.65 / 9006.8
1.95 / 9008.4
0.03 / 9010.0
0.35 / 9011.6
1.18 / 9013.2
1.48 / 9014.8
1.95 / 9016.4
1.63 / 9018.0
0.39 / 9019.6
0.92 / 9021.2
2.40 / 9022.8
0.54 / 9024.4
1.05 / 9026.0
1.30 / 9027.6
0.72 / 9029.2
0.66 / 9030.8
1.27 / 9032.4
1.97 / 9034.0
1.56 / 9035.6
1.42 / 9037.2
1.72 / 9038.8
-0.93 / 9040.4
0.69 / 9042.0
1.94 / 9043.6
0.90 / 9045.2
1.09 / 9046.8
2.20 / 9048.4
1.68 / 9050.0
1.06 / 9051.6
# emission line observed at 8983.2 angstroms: Hgamma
